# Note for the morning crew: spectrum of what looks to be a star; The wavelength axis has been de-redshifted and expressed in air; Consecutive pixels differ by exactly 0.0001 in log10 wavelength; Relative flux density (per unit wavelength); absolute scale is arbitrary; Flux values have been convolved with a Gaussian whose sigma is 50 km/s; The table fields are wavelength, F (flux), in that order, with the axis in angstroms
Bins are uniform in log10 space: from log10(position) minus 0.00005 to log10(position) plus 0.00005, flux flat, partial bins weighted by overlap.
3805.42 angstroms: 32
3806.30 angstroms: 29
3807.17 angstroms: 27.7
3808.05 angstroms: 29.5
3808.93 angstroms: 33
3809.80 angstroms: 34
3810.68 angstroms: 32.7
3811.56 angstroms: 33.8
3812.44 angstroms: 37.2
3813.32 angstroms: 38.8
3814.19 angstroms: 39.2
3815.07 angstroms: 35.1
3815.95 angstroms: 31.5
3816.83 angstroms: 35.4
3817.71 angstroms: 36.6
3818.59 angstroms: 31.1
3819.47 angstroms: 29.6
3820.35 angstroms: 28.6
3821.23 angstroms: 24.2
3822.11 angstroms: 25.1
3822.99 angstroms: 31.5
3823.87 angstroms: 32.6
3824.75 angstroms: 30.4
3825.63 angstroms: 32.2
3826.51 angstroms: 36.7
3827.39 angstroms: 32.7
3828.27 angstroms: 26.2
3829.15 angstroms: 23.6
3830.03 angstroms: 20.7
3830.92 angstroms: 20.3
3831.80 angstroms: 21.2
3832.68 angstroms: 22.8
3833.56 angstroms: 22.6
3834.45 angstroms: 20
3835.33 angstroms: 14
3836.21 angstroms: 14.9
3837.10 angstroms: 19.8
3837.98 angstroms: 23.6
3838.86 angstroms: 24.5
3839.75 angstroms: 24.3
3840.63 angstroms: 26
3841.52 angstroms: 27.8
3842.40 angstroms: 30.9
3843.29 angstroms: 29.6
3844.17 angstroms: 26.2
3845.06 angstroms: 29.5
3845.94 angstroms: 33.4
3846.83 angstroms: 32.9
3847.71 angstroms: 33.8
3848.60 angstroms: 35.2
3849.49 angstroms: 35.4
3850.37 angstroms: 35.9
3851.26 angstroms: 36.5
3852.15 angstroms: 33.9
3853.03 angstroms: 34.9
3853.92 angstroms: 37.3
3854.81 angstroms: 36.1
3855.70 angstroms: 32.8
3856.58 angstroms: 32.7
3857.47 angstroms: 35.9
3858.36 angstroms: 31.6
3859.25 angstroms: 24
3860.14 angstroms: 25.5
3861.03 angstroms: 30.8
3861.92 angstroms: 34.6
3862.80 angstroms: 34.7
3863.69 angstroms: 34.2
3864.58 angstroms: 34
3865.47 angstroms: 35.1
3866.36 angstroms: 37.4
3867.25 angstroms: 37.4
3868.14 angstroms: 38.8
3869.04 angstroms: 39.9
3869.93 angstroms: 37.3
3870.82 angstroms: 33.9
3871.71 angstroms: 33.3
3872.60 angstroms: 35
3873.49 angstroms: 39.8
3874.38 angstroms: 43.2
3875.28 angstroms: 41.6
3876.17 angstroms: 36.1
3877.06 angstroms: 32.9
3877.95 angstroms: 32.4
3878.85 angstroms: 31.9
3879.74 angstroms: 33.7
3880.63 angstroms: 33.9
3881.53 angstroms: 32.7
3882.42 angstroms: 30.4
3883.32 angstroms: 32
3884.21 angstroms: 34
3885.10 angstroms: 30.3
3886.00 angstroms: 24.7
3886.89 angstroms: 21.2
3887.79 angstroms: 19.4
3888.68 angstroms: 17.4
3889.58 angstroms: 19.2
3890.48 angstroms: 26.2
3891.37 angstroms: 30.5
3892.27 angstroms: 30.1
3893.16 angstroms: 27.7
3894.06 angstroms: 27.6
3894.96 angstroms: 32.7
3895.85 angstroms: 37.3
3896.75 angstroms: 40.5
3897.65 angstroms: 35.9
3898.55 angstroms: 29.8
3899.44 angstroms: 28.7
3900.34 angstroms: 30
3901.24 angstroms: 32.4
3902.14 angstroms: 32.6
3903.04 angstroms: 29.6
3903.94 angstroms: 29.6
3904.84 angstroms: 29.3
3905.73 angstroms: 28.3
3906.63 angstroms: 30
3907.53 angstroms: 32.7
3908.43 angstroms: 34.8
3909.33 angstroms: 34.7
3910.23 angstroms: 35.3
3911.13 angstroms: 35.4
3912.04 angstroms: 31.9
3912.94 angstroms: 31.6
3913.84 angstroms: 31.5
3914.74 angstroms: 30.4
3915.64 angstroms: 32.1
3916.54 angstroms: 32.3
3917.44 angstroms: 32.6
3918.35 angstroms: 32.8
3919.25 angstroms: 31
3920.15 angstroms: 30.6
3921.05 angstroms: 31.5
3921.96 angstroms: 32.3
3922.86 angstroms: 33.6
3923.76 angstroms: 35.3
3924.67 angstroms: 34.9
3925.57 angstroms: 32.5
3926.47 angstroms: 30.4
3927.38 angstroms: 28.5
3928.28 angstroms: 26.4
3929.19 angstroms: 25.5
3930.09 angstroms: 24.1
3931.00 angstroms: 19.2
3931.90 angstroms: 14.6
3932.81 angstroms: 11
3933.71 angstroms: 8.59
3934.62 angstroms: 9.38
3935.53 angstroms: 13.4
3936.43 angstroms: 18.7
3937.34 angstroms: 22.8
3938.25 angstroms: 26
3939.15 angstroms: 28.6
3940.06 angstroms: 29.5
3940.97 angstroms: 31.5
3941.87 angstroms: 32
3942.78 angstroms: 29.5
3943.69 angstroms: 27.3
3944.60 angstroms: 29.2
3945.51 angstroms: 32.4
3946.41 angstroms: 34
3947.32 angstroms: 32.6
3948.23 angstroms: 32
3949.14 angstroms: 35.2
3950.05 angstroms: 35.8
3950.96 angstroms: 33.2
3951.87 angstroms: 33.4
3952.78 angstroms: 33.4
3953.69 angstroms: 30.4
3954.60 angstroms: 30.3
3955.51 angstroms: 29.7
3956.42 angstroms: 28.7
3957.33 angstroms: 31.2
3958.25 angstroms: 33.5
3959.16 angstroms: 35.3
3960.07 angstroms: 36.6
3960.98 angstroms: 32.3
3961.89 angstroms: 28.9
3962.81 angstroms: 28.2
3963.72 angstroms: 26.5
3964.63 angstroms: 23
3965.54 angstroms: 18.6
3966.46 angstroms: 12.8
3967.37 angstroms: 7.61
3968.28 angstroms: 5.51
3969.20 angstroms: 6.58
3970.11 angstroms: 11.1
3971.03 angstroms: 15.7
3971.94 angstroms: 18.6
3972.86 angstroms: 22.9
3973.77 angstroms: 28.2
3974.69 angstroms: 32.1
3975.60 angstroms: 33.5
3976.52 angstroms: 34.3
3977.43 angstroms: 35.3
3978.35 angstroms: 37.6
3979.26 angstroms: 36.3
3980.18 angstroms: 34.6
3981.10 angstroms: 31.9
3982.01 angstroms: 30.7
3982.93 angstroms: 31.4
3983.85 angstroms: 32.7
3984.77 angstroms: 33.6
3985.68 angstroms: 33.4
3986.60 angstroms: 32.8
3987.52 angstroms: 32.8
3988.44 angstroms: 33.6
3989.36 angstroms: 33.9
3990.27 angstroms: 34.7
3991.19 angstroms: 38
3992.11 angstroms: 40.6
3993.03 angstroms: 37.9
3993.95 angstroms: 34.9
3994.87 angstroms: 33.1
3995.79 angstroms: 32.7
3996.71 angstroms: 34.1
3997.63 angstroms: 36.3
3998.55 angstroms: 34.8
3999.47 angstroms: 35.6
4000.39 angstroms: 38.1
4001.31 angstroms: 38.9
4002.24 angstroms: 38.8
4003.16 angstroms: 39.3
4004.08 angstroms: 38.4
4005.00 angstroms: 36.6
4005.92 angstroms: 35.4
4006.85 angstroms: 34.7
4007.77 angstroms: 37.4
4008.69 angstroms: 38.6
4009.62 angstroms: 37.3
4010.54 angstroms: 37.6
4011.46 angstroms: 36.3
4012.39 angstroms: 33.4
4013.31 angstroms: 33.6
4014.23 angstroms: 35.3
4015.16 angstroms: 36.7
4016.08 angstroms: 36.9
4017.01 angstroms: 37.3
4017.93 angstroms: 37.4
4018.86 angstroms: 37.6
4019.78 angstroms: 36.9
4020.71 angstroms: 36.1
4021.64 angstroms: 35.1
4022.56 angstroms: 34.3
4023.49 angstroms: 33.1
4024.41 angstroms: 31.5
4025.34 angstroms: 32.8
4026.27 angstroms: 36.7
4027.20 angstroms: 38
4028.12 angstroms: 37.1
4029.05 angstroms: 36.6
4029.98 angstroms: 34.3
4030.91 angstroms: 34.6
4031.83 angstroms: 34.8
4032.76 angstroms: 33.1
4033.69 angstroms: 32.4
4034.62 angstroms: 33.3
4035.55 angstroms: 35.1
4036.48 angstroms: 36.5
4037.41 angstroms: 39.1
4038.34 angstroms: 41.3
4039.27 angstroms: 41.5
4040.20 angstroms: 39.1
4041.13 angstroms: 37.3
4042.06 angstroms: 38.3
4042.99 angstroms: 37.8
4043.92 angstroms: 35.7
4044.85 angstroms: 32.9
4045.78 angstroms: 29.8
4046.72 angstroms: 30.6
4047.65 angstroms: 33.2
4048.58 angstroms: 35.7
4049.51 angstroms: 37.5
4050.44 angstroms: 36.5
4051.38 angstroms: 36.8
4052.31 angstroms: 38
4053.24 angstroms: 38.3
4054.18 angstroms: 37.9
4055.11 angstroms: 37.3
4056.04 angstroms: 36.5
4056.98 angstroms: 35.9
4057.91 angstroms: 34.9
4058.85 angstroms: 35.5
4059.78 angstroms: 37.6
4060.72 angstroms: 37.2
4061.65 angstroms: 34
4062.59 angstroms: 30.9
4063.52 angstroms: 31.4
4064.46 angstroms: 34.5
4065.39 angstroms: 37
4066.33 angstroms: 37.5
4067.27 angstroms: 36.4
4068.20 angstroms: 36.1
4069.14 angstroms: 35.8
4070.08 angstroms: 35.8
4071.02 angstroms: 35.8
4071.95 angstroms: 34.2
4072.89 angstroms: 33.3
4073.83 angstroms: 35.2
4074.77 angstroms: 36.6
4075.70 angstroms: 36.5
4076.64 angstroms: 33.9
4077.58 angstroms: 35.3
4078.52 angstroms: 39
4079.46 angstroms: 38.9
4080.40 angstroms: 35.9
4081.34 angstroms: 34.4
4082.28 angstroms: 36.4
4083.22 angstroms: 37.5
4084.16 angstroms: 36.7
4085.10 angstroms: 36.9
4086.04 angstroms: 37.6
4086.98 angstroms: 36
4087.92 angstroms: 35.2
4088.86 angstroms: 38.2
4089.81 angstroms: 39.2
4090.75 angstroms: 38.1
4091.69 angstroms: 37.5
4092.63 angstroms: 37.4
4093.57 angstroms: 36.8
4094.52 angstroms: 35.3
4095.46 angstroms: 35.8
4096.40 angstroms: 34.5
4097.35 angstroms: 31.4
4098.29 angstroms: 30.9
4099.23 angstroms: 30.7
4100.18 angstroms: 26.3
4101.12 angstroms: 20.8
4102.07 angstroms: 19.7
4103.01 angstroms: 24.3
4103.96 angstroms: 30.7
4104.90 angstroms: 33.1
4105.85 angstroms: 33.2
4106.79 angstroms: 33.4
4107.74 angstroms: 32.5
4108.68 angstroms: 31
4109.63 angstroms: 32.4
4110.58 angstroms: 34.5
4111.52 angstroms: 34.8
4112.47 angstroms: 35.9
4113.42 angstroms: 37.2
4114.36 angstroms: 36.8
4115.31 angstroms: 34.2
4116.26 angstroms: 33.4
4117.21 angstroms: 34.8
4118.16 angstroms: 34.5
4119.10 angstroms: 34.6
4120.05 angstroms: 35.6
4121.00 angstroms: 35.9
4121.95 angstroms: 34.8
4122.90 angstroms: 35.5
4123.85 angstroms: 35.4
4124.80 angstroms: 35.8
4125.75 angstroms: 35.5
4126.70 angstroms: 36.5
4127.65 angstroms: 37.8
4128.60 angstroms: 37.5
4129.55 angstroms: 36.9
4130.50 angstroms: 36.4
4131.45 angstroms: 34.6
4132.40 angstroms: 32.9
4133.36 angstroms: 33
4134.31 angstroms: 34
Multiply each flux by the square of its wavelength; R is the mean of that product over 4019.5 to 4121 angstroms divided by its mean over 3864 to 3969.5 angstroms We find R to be 1.28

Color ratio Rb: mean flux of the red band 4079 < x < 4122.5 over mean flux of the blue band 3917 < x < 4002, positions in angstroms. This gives 1.17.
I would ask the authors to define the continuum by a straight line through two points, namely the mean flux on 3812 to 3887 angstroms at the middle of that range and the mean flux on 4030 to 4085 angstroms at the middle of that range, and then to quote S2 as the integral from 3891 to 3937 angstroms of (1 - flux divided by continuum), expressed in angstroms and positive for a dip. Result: 5.1 angstroms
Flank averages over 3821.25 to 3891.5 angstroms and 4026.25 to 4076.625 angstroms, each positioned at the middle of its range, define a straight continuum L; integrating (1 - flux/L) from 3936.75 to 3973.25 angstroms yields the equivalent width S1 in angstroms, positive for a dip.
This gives 6.9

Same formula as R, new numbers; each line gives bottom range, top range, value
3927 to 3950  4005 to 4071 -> 1.50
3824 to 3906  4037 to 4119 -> 1.27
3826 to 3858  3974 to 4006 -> 1.33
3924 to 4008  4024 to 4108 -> 1.25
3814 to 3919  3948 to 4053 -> 1.15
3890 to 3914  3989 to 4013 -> 1.21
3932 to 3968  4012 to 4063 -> 1.40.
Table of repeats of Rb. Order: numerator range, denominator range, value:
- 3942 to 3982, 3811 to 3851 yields 0.97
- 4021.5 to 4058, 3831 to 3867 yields 1.21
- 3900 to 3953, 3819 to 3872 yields 0.97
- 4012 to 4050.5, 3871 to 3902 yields 1.14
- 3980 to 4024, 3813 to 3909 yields 1.15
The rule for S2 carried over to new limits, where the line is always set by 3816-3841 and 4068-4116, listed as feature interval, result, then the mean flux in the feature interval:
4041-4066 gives -1.82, 35.5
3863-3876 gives -4.58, 37.1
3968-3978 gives 2.62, 22.6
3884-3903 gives -0.48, 28.9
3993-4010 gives -2.65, 36.4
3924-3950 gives 3.17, 25.9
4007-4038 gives -3.40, 35.7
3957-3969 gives 2.43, 24.1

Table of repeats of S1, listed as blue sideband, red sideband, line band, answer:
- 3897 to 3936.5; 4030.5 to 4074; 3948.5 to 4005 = 2.04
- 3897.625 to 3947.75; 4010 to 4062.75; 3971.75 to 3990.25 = 0.06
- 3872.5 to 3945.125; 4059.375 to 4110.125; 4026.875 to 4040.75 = -1.50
